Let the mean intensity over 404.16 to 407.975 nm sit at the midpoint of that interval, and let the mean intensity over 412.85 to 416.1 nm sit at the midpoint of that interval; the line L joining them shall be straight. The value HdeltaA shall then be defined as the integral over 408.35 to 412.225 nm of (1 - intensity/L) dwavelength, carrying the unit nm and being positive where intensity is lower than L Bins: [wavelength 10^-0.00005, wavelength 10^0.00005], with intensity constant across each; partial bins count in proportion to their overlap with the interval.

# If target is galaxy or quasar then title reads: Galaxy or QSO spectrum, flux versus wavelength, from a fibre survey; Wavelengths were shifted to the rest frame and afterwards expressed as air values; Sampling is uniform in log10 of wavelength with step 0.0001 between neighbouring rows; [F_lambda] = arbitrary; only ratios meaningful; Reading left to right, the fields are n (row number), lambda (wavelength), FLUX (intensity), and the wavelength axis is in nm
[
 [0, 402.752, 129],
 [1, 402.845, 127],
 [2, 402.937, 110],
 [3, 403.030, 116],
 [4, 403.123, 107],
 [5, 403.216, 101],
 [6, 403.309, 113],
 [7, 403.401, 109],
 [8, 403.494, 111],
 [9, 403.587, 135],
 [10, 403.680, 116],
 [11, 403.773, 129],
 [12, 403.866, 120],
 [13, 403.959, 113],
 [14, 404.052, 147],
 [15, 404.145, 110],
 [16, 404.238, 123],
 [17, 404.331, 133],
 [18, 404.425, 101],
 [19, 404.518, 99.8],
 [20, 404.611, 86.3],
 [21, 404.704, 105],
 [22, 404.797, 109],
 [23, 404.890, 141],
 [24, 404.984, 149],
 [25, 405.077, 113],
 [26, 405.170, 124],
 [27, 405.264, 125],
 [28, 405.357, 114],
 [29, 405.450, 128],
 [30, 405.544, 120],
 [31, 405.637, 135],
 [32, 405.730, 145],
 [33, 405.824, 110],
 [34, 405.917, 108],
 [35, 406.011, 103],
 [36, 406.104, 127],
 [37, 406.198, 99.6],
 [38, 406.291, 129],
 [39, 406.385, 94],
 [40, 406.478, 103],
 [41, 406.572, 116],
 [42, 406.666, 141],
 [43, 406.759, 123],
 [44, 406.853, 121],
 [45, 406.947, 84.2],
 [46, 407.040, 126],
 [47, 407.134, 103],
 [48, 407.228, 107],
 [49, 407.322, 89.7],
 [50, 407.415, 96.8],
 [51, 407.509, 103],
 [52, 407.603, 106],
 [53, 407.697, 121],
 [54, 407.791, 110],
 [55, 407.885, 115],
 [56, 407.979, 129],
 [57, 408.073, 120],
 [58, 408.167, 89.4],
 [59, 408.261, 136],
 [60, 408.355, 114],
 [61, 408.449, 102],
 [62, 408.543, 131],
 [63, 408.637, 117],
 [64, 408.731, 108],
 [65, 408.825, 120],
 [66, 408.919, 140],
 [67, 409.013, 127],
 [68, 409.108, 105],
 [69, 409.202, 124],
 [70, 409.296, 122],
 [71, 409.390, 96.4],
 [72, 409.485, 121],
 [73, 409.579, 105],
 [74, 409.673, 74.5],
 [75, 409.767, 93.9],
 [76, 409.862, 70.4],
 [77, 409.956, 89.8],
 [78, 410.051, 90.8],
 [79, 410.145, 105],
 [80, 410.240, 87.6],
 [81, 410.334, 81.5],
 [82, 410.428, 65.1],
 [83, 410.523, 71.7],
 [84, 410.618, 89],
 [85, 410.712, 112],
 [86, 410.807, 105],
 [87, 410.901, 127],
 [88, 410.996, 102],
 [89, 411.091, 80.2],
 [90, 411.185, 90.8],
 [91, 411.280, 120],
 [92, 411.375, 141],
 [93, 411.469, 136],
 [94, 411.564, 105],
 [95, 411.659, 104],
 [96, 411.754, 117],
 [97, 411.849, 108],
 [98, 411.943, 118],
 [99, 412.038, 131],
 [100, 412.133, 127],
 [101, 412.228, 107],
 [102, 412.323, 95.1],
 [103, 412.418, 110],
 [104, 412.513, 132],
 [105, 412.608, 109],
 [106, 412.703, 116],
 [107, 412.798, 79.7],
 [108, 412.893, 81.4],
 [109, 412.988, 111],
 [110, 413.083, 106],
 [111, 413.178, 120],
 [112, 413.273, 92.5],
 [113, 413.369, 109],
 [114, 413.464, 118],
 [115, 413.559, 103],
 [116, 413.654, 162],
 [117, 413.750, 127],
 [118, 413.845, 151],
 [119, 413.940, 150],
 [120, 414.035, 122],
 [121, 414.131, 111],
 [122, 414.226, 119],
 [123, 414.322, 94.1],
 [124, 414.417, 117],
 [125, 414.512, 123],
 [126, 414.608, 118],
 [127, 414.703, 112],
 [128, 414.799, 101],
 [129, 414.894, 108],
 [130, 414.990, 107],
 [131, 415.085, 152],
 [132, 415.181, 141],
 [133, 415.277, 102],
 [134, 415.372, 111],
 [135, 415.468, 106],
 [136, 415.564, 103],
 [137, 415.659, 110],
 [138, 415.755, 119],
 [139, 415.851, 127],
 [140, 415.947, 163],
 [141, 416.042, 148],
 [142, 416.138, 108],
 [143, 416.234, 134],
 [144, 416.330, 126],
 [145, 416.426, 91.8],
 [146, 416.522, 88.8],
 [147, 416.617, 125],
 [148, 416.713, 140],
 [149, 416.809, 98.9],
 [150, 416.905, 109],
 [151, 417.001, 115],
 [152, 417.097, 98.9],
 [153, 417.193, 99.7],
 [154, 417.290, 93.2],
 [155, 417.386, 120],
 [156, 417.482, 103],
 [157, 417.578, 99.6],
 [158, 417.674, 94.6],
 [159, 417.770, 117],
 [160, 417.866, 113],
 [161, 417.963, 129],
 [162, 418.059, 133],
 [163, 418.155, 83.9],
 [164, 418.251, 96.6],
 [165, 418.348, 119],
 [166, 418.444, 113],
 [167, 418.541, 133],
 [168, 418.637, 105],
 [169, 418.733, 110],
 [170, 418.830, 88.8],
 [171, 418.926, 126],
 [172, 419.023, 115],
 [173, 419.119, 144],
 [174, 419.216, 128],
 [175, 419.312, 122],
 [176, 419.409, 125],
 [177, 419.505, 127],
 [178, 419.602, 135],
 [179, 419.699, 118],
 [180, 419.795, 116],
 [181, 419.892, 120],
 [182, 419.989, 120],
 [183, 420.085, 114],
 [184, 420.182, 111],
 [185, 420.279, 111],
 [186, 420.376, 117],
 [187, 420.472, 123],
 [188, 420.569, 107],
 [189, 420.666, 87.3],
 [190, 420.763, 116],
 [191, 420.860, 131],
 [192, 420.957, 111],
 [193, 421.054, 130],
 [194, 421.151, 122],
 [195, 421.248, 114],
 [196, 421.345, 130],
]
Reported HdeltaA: 0.34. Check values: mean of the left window 115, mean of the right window 119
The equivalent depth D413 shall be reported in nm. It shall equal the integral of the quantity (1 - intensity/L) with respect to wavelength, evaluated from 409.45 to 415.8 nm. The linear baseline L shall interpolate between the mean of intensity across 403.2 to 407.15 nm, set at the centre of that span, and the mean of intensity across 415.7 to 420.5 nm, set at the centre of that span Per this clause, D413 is 0.405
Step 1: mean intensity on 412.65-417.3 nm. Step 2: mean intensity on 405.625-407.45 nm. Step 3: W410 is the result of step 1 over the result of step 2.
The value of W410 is 1.03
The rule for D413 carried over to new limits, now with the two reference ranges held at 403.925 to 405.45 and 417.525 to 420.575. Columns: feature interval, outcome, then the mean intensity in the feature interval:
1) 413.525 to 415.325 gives -0.08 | 122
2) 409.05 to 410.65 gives 0.32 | 93.9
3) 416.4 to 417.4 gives 0.08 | 107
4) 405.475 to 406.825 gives 0.00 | 118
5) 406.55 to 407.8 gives 0.08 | 110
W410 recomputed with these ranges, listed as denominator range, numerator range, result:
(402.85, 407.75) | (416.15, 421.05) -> 0.99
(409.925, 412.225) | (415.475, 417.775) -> 1.09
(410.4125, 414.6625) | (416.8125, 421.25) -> 1.02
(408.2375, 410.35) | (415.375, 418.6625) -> 1.06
